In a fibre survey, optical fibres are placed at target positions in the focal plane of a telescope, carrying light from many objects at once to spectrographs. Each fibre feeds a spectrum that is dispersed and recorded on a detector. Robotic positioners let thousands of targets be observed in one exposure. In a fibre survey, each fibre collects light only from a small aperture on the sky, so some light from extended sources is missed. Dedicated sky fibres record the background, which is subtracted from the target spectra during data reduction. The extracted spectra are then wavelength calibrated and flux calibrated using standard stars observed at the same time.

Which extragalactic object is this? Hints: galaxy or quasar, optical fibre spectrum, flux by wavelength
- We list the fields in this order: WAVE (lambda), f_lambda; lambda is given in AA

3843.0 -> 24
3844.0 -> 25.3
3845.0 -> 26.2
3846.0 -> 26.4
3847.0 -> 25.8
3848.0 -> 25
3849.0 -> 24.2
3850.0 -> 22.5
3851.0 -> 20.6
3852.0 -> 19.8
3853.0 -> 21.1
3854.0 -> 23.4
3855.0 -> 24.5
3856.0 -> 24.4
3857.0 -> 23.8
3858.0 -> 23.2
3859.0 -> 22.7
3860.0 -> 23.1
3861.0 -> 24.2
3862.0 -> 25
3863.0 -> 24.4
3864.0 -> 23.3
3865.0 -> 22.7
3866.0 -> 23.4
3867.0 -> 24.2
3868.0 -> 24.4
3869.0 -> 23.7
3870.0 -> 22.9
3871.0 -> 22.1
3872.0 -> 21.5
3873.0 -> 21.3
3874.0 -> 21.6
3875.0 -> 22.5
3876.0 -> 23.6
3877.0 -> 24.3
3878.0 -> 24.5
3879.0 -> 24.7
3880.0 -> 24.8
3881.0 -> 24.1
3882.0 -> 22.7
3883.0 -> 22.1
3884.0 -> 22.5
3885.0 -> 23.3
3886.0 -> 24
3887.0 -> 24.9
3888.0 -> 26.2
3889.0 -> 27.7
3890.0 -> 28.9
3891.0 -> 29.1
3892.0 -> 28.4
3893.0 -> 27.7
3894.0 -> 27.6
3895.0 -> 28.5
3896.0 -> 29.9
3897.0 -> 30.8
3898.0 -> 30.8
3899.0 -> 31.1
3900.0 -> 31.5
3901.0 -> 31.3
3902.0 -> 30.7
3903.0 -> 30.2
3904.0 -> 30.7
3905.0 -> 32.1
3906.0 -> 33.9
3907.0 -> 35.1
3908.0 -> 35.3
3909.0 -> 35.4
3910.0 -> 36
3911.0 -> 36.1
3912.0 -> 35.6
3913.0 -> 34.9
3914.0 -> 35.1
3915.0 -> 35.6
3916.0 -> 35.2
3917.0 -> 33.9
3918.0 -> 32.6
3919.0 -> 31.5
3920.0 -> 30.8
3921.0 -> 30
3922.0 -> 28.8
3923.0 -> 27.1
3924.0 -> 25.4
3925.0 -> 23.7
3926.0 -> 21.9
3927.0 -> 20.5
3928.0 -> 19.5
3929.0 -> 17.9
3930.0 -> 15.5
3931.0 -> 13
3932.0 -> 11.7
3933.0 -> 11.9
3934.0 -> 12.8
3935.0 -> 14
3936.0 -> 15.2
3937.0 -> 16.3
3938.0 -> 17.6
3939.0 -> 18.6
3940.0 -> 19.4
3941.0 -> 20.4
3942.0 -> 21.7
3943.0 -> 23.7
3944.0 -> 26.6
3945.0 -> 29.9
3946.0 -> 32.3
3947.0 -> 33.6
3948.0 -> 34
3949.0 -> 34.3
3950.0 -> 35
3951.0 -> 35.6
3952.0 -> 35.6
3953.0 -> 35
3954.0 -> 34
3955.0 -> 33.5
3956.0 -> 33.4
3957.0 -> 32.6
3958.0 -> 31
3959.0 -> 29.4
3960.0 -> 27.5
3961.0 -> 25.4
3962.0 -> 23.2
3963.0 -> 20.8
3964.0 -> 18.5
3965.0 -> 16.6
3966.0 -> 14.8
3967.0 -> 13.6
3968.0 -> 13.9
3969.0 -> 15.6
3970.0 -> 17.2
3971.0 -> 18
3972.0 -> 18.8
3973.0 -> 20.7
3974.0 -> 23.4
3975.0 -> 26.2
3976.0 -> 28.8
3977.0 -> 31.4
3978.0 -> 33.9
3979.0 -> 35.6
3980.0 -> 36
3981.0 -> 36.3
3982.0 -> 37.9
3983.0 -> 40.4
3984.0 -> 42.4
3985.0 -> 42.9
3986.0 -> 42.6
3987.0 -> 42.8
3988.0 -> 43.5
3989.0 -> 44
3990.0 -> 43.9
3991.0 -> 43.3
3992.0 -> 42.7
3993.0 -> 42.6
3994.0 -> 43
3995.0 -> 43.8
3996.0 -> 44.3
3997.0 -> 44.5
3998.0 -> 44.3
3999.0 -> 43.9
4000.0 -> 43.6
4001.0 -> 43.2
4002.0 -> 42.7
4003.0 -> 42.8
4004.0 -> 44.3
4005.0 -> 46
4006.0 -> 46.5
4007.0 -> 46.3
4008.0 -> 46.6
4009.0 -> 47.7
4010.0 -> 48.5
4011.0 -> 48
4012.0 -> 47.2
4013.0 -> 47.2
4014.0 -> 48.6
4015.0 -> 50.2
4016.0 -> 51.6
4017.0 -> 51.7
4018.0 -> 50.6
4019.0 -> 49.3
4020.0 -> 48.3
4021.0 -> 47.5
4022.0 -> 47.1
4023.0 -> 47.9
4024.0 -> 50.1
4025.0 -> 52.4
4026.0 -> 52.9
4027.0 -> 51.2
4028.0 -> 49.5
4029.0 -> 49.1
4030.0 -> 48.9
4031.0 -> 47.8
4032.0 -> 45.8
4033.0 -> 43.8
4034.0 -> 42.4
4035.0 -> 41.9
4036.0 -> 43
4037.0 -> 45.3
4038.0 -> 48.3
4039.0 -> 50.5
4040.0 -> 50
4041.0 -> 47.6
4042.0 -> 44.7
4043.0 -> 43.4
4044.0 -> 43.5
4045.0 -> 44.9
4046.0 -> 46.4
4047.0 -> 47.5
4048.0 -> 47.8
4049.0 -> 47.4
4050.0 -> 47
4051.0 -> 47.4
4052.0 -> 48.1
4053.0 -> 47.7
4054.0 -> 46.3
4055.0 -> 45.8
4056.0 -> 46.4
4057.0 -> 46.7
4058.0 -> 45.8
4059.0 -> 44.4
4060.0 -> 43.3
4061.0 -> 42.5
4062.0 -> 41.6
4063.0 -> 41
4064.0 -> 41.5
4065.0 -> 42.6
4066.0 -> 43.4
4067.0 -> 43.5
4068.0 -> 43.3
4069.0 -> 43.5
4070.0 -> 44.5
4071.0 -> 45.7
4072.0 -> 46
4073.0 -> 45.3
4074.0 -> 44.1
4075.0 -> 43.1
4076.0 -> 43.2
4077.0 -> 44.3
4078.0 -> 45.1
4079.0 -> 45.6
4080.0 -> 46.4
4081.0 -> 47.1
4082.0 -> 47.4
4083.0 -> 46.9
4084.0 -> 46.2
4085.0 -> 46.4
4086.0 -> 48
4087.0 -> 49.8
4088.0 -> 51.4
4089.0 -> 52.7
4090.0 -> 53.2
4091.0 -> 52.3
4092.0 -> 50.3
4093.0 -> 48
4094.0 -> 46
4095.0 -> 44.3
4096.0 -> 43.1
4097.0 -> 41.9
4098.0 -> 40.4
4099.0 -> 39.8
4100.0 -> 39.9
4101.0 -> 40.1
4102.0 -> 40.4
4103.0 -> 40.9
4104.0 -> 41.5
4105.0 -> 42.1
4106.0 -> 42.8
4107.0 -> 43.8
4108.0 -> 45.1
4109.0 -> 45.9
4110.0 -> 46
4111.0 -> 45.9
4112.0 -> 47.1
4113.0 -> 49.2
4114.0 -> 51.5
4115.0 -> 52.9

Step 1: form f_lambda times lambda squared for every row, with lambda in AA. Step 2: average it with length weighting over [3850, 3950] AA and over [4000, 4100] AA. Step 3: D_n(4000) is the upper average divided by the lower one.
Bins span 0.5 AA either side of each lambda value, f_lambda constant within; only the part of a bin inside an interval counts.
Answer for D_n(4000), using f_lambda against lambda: 1.94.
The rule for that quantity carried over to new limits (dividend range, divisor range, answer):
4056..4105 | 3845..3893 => 2.08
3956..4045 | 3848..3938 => 1.65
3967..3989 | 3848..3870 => 1.41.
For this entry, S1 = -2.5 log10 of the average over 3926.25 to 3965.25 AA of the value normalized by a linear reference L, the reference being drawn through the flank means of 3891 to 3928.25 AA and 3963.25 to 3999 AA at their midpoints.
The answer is 0.29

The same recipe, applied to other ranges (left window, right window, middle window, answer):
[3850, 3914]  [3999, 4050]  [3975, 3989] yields 0.09 mag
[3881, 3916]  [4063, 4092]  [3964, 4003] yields 0.12 mag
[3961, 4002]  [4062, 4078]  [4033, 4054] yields -0.14 mag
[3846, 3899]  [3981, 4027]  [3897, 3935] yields 0.11 mag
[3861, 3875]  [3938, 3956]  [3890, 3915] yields -0.23 mag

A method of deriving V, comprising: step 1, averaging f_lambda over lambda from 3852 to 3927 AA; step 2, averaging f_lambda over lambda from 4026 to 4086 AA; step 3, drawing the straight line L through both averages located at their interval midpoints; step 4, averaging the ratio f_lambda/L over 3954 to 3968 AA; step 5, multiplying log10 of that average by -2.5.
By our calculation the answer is 0.38 mag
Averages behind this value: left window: 27.3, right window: 45.7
